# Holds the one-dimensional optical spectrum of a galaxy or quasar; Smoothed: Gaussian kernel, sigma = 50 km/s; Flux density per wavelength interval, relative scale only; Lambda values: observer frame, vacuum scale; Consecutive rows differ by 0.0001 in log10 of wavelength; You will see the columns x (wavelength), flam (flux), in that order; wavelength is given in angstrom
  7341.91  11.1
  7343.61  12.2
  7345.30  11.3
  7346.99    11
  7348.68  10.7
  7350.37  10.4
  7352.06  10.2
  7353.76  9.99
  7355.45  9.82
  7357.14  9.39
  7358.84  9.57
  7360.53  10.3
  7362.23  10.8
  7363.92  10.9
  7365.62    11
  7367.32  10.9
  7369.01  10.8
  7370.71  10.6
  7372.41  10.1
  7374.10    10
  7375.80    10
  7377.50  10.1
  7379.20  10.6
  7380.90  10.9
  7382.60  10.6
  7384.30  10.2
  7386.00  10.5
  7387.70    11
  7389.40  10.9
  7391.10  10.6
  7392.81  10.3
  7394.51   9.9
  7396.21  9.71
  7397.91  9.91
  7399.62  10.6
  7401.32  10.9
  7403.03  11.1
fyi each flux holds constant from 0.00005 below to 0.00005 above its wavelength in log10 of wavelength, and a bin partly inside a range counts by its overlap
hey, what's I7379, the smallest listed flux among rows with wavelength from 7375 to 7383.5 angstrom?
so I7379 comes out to 10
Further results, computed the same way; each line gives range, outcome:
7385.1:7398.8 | 9.71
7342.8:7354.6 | 9.99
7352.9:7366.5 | 9.39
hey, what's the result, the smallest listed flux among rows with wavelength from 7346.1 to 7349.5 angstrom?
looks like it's 10.7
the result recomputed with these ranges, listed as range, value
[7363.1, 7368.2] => 10.9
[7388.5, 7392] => 10.6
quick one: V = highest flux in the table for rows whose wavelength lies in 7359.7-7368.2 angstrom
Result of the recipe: 11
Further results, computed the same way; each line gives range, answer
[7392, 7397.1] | 10.3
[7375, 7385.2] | 10.9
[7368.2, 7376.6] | 10.8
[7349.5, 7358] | 10.4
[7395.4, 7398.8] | 9.91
